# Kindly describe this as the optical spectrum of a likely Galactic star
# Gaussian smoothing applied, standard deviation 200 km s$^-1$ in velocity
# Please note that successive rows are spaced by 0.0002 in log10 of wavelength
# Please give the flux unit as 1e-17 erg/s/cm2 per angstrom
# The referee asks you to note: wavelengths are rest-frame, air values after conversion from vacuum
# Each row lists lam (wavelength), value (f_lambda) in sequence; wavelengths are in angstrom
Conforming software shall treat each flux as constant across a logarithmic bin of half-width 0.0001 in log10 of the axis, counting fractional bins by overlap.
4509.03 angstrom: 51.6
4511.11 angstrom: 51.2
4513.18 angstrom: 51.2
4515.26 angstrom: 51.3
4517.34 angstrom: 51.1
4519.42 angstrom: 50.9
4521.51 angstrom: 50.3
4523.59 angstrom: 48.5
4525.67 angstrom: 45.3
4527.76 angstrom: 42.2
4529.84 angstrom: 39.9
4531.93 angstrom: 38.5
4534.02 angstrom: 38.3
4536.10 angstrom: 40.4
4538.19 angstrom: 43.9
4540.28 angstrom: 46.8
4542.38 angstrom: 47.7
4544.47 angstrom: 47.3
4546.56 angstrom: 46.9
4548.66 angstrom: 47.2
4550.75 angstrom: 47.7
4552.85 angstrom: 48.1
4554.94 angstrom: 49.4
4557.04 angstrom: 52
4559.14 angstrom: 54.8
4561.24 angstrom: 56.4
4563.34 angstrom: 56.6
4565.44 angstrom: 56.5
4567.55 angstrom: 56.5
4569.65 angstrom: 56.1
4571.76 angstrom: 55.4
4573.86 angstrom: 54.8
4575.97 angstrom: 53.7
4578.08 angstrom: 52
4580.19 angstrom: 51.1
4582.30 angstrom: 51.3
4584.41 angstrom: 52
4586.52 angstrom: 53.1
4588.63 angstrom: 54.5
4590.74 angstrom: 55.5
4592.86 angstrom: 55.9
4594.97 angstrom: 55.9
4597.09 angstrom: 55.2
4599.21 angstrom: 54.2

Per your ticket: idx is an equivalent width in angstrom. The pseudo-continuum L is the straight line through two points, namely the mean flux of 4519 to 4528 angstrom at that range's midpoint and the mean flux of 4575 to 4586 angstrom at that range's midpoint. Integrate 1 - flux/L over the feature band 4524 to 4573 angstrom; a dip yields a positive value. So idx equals 1.2 angstrom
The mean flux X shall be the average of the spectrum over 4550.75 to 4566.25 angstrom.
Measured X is 53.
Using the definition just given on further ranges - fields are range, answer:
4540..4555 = 47.6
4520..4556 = 45.3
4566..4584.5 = 53.8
